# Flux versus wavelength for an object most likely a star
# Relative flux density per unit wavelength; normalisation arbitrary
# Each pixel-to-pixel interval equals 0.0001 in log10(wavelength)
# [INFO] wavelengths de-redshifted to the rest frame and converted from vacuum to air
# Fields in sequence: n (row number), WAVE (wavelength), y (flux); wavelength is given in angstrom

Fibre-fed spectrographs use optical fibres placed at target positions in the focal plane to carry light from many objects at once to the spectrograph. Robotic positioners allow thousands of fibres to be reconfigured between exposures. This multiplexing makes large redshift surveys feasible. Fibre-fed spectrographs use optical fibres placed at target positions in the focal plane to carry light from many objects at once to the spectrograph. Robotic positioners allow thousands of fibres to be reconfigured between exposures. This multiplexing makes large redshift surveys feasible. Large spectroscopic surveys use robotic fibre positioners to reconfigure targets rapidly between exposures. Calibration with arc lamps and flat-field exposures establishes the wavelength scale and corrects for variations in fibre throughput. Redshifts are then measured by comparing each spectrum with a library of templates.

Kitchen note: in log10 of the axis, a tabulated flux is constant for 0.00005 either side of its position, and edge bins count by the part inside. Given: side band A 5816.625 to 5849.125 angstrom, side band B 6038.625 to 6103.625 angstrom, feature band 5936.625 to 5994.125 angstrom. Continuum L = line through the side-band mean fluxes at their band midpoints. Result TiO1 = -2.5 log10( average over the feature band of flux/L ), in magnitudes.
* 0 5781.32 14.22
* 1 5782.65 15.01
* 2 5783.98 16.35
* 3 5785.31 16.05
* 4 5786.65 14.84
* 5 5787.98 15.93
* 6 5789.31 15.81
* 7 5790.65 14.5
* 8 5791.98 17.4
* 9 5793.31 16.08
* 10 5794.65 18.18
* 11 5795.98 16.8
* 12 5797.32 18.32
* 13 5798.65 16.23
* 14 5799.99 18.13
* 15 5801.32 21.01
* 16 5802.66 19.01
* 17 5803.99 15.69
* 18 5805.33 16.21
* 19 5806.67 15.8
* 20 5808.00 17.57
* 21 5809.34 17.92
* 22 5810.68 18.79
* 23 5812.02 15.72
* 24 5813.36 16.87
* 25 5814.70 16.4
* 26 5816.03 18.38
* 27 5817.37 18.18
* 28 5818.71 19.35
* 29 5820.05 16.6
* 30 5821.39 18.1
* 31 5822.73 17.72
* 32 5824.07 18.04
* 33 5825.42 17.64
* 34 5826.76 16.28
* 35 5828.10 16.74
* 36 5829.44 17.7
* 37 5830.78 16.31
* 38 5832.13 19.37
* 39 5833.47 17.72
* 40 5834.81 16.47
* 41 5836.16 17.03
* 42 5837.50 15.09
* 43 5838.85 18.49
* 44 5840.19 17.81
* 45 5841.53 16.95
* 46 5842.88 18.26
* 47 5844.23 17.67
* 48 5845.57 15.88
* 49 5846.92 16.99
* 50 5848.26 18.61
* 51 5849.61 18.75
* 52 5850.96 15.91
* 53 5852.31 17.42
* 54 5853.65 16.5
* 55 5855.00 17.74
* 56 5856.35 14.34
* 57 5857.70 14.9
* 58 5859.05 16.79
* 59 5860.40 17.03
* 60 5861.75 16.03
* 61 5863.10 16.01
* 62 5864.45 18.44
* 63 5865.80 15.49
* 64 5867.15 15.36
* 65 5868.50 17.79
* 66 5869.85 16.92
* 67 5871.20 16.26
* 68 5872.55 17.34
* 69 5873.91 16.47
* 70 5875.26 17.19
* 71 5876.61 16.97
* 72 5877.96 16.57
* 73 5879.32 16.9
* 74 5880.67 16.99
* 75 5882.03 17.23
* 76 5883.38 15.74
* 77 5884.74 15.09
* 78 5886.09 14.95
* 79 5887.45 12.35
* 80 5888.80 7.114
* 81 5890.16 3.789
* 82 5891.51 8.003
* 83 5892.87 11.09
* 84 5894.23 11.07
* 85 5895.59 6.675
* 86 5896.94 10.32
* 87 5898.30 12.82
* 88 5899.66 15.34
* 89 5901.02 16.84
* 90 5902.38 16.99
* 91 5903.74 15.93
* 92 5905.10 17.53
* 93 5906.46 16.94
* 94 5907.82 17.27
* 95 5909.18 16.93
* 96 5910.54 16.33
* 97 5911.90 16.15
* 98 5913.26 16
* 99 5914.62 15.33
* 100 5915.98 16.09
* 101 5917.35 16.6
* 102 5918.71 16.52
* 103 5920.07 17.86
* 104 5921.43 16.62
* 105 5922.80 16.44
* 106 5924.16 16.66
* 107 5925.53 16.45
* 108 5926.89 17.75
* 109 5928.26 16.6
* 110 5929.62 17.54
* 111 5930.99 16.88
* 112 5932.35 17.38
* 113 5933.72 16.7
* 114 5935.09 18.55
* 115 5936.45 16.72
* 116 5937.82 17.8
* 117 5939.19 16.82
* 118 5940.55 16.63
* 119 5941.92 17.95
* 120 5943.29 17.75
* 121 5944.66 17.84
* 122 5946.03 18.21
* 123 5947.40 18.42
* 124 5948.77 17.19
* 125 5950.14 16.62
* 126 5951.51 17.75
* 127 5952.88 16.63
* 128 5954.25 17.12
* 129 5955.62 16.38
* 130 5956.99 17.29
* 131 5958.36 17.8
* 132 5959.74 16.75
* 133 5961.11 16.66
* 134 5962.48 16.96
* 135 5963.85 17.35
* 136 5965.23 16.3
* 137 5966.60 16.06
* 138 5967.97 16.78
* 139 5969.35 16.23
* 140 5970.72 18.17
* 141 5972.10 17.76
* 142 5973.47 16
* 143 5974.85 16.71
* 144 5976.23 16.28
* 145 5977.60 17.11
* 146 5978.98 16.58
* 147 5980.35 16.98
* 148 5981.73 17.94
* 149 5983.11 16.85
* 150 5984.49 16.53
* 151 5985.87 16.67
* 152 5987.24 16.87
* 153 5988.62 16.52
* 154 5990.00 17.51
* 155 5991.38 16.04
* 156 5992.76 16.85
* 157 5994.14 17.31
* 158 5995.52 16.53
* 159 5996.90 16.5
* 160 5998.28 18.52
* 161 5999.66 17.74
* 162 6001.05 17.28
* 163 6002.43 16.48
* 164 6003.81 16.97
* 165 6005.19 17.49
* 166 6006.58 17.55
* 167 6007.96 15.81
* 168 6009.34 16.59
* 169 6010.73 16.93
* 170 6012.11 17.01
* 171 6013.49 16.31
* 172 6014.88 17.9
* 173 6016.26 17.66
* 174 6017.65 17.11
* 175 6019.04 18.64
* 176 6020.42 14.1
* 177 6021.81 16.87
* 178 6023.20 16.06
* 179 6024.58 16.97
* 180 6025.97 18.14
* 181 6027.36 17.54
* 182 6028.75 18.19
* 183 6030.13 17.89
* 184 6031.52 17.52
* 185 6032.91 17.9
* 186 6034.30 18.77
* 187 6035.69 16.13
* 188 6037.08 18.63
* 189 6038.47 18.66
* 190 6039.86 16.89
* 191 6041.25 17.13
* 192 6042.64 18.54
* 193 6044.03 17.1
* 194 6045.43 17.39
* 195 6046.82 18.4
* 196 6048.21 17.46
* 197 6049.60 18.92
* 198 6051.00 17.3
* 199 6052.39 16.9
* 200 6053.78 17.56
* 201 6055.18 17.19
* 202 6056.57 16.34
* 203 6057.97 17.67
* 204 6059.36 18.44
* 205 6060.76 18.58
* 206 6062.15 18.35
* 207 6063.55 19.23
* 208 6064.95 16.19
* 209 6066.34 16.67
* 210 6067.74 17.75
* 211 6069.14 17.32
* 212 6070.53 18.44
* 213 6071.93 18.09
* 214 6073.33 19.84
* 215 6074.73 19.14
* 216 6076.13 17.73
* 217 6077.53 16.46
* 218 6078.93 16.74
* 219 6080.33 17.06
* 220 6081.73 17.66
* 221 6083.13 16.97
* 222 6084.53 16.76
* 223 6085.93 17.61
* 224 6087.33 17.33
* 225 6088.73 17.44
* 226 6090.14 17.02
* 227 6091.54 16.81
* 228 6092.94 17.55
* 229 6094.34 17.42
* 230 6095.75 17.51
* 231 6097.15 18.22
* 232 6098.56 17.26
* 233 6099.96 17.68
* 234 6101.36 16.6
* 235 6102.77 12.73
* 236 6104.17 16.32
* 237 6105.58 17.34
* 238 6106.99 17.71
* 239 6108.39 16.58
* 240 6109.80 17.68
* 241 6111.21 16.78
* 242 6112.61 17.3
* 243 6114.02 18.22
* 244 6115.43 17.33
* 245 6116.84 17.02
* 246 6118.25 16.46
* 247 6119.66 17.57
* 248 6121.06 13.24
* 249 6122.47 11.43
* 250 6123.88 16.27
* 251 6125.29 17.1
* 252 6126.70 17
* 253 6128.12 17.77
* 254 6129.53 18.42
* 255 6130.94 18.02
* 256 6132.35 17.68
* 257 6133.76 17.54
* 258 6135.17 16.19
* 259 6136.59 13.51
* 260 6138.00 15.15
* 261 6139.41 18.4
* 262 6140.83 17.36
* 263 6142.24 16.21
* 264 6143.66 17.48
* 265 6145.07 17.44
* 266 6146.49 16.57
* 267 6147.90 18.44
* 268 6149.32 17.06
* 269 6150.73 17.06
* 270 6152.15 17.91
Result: 0.027 mag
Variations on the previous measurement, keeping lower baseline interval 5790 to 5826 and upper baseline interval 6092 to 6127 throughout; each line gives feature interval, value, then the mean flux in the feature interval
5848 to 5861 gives 0.037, 16.7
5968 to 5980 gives 0.010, 16.9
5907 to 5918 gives 0.053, 16.3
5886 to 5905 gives 0.415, 11.7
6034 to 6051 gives -0.060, 17.8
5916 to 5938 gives 0.007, 17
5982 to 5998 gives 0.009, 16.8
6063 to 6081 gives -0.062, 17.7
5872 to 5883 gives 0.021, 16.9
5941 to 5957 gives -0.022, 17.4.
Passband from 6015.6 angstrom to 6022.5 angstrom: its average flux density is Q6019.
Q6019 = 16.9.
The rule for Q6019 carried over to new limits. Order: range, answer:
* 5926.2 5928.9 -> 17.2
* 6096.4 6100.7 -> 17.7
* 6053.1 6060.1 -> 17.4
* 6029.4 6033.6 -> 17.8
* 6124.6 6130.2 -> 17.5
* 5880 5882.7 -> 17.1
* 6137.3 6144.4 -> 16.9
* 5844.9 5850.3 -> 17.6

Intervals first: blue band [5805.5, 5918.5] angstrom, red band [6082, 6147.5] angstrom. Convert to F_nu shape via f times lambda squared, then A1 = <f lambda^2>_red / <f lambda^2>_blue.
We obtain 1.14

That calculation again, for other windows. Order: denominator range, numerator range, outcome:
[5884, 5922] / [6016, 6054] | 1.30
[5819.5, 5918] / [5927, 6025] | 1.11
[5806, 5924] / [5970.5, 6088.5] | 1.14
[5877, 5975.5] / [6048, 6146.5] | 1.14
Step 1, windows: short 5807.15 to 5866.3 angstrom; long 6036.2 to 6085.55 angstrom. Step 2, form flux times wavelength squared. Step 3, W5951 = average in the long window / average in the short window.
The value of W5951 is 1.1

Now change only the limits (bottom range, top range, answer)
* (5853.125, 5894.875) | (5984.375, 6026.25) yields 1.18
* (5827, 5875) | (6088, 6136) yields 1.09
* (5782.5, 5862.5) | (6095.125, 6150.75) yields 1.09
